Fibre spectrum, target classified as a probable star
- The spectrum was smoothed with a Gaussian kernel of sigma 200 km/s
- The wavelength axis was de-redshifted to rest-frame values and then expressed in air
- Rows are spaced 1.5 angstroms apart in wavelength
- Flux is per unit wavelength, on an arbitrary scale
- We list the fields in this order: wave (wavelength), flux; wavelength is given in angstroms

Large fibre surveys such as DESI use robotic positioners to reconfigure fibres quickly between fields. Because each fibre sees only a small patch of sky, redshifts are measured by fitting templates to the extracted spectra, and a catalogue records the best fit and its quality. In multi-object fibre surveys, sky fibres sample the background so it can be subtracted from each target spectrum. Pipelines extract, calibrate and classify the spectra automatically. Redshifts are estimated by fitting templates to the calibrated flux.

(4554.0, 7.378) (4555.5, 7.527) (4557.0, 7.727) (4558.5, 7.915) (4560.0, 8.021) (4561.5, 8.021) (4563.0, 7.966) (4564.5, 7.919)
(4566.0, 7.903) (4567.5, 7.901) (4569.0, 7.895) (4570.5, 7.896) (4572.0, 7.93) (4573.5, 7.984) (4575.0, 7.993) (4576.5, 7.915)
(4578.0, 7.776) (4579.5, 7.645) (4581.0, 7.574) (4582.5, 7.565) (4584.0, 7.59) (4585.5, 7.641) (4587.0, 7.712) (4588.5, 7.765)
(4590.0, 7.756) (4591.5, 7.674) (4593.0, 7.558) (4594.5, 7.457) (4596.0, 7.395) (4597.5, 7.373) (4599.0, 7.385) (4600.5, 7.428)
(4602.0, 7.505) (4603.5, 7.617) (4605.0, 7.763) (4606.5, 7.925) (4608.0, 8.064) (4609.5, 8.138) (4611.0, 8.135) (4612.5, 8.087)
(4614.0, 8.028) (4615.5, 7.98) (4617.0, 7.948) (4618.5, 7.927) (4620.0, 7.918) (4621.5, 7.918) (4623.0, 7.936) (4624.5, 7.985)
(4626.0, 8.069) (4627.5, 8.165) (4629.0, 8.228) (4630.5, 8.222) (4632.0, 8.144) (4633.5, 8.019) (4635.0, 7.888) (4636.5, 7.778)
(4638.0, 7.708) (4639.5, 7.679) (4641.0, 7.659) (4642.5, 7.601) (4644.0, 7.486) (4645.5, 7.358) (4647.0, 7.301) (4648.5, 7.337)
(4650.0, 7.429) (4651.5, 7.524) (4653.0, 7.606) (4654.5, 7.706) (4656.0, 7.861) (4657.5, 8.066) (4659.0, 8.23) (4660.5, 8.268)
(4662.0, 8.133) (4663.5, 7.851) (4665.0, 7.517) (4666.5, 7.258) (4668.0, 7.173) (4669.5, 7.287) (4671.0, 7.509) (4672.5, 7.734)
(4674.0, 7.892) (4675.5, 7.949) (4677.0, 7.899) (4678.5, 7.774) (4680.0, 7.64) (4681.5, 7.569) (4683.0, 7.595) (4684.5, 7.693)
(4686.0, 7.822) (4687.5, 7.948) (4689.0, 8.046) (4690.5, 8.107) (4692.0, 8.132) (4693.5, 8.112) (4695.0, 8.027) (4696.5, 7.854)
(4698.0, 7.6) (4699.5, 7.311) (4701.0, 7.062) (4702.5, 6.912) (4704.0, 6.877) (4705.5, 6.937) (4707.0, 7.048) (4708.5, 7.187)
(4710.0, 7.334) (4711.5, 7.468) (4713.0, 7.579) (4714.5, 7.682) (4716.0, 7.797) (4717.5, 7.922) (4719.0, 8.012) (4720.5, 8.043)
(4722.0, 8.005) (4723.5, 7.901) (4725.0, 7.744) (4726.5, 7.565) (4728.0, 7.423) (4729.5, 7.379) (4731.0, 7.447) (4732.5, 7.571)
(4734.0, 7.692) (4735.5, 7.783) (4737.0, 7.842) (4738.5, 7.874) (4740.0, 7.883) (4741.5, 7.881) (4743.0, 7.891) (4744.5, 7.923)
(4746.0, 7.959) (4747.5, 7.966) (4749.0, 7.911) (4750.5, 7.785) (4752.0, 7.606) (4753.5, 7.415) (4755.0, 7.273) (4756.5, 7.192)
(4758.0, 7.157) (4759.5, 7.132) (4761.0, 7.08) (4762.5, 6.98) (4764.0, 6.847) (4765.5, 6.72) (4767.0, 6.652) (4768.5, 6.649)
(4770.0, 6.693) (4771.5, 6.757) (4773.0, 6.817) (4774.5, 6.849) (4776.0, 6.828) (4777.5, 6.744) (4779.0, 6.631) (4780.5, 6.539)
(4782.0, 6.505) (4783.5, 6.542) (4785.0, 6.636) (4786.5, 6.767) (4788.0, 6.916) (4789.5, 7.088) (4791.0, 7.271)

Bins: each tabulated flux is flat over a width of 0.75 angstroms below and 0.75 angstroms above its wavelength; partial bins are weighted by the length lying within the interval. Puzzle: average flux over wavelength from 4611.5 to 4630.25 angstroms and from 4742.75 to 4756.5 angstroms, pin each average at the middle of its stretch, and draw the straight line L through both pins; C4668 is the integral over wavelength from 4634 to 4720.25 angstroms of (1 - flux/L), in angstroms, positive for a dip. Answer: 2.6 angstroms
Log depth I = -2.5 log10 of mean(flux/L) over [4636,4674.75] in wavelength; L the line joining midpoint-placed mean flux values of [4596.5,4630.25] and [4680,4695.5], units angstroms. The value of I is 0.03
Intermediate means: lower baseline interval 7.89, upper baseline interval 7.89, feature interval 7.65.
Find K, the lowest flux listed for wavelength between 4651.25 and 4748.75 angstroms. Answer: 6.877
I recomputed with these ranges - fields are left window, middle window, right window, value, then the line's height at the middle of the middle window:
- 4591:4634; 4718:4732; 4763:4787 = -0.10 mag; 7.06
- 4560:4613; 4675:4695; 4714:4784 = -0.05 mag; 7.53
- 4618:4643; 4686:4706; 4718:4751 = 0.03 mag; 7.85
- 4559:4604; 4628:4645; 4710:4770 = -0.03 mag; 7.66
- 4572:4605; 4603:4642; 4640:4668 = -0.04 mag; 7.65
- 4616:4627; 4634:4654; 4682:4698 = 0.05 mag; 7.95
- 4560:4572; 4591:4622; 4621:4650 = 0.01 mag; 7.86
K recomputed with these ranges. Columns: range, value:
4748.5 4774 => 6.649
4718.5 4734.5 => 7.379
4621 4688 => 7.173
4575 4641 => 7.373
